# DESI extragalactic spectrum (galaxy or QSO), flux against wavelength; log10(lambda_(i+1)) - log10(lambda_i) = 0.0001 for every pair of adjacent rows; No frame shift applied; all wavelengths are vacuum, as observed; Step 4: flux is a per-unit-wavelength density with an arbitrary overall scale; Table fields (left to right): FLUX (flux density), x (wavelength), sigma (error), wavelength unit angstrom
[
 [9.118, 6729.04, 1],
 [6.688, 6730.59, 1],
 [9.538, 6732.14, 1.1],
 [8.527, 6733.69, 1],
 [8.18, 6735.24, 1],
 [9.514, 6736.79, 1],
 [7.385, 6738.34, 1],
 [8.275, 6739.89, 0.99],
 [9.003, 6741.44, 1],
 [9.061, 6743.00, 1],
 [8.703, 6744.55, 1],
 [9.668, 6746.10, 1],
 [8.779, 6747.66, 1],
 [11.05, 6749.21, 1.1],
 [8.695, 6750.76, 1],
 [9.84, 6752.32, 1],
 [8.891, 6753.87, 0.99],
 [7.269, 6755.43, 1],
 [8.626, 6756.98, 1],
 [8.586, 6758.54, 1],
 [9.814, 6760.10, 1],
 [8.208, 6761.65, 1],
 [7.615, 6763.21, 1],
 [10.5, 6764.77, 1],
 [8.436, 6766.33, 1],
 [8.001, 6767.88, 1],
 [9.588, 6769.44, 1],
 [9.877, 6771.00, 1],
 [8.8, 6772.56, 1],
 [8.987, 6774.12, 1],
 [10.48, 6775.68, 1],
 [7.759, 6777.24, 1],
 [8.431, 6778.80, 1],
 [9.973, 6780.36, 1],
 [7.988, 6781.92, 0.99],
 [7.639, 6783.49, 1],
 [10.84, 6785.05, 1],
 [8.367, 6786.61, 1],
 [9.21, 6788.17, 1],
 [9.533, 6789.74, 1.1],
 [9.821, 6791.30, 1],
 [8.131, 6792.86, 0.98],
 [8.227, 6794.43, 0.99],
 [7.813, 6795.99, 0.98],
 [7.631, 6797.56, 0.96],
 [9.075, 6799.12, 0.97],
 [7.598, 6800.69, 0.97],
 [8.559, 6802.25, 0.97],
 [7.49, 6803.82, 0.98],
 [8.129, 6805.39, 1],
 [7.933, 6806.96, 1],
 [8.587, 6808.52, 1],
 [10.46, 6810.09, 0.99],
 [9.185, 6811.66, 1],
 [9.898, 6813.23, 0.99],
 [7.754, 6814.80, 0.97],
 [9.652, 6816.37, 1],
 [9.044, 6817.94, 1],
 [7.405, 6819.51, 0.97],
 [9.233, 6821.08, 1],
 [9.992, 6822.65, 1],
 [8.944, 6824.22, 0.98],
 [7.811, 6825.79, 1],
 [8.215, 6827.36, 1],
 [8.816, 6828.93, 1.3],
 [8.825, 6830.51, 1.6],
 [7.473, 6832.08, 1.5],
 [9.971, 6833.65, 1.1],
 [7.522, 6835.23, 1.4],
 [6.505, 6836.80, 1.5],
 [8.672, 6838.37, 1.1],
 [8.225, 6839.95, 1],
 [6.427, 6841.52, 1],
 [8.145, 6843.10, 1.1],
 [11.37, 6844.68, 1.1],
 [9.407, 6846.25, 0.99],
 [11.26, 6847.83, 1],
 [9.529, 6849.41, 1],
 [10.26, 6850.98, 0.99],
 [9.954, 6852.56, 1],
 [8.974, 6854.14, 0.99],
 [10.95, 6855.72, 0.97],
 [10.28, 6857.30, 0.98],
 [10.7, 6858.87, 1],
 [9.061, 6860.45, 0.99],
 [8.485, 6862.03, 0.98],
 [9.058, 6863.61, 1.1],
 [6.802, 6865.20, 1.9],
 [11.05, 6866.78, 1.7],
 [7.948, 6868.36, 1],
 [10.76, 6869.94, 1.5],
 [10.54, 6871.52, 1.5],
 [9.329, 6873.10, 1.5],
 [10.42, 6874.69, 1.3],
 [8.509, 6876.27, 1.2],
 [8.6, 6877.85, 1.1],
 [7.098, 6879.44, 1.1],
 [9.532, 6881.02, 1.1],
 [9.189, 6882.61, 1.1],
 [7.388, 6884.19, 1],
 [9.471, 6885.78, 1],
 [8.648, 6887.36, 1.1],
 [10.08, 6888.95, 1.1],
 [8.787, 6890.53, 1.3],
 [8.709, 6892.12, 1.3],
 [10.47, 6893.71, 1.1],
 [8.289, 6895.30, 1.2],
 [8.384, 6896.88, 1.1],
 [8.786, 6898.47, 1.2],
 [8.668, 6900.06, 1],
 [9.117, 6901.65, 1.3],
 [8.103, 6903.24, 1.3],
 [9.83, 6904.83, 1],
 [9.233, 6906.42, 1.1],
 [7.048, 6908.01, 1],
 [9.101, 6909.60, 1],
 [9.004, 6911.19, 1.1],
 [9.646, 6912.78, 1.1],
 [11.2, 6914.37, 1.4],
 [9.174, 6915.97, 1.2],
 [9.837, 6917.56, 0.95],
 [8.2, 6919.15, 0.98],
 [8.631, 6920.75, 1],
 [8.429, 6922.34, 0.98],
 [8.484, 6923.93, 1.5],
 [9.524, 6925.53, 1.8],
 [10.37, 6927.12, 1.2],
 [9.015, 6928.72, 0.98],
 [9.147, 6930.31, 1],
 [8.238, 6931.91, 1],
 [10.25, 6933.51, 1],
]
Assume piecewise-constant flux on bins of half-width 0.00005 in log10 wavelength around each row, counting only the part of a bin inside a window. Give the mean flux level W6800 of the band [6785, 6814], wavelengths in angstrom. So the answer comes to 8.71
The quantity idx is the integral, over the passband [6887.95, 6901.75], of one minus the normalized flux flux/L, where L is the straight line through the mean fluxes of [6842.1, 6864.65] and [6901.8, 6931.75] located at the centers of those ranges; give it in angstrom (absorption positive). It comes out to 0.4 angstrom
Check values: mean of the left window 9.75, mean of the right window 9.09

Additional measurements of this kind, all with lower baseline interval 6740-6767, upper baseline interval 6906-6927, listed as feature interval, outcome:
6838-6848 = 0.1 angstrom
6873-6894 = 0.2 angstrom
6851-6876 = -1.6 angstrom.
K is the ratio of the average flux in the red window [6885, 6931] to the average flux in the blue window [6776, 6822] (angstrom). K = 1.0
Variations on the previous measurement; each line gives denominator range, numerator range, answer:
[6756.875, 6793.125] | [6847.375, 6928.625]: 1.03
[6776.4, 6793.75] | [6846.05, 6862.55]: 1.12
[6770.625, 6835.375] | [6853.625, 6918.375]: 1.05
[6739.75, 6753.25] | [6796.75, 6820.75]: 0.92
